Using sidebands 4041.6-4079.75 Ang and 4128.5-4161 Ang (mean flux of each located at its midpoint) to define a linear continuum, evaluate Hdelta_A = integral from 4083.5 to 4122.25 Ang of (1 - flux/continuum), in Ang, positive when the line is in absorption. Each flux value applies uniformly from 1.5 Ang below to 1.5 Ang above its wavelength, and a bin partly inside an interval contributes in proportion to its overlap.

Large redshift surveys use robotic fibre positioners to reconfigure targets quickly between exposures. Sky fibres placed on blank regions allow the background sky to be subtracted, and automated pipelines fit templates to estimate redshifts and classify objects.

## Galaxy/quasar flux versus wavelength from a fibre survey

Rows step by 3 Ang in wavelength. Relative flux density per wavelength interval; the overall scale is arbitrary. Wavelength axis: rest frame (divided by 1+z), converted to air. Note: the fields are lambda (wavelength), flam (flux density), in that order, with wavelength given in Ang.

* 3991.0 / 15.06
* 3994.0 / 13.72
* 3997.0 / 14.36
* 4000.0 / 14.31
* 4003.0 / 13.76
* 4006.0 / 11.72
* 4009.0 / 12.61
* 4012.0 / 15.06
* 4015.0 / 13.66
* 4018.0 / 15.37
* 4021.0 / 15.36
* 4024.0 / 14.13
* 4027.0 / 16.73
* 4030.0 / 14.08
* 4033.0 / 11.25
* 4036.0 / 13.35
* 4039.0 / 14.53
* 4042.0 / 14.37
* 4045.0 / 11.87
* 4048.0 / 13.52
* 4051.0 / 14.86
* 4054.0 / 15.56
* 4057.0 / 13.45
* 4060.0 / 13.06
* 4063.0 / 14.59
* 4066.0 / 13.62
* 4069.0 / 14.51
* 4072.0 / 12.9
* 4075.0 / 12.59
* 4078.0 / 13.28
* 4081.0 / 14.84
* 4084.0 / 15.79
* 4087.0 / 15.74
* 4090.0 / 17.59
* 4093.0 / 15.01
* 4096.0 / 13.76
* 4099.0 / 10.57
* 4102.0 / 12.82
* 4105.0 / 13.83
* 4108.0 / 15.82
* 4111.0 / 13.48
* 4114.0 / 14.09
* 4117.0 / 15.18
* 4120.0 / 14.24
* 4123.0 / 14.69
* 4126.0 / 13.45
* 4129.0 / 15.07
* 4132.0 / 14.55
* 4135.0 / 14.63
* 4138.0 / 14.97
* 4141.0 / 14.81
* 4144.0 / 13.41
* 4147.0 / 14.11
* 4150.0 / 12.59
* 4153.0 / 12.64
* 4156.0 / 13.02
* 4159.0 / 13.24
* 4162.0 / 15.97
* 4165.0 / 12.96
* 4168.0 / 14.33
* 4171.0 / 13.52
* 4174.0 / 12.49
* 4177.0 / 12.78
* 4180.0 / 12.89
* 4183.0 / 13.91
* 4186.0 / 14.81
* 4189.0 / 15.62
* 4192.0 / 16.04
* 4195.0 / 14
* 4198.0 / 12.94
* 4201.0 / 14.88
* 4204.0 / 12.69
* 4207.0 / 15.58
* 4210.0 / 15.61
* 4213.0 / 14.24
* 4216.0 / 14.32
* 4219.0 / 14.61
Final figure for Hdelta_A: -1.8 Ang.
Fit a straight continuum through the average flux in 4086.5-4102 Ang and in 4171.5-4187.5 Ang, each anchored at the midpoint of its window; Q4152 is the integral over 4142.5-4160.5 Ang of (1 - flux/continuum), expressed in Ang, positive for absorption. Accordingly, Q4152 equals 0.7 Ang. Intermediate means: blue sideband 14.3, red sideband 13.4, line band 13.2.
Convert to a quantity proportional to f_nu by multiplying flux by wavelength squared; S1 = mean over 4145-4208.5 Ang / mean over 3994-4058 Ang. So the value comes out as 1.07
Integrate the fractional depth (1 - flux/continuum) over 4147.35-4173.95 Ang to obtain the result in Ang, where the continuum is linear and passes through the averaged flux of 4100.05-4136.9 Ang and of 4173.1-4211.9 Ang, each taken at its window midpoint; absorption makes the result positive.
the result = 1.4 Ang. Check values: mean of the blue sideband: 14.3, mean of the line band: 13.5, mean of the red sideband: 14.2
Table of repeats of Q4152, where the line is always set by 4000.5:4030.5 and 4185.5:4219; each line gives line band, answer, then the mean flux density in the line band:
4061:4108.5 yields 0.8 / 14.2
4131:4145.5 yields 0.0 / 14.5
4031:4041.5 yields 0.8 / 13.2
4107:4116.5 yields 0.0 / 14.5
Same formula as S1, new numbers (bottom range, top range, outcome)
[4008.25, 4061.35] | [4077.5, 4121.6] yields 1.06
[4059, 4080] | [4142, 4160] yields 1.01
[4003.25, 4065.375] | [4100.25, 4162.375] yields 1.06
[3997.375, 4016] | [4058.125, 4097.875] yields 1.10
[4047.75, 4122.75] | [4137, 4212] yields 1.03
